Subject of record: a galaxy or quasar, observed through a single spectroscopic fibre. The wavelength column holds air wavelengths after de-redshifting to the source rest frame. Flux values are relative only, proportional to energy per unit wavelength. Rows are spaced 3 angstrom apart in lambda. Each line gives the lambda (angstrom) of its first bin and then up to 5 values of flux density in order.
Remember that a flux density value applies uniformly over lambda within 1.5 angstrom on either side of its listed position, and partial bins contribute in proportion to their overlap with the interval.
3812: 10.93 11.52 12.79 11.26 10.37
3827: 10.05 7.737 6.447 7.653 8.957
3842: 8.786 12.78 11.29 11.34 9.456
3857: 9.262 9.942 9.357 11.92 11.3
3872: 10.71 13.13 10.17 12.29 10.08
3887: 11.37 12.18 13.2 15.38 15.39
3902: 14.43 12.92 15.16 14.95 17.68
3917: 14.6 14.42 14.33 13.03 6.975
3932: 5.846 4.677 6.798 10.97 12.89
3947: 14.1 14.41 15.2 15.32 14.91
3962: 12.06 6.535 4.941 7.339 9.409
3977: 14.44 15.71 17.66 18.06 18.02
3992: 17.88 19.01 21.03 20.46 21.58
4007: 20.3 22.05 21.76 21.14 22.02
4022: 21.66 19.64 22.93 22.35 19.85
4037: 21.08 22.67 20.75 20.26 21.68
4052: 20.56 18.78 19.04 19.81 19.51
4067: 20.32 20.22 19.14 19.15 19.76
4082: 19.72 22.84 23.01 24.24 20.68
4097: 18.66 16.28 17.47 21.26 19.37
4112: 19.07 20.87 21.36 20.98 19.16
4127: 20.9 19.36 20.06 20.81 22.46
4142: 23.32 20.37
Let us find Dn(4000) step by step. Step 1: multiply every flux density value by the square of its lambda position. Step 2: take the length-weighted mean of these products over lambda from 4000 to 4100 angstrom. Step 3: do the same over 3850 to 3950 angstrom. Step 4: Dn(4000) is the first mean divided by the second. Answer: 1.9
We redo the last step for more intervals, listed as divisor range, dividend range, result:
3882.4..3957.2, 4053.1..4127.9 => 1.73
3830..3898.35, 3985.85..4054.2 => 2.09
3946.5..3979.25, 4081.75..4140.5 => 1.88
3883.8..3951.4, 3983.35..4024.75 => 1.70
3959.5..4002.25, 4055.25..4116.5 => 1.46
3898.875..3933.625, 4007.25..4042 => 1.72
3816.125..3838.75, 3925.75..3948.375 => 1.03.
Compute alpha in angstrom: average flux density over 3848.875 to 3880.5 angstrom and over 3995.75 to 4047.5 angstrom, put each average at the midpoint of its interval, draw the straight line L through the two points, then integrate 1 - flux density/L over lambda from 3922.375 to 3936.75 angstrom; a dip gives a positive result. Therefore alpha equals 6.1 angstrom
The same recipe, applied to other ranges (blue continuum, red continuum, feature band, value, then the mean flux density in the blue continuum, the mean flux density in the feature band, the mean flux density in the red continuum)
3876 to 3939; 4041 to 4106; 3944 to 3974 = 6.1 angstrom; 12.2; 11.6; 20.1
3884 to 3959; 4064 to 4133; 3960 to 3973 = 5.8 angstrom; 12.7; 8.06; 20.2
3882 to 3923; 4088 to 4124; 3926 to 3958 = 9.1 angstrom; 14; 10.9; 20.1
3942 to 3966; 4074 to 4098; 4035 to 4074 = -2.4 angstrom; 13.3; 20.3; 21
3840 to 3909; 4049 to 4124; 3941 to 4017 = 1.4 angstrom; 11.8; 15.7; 20.1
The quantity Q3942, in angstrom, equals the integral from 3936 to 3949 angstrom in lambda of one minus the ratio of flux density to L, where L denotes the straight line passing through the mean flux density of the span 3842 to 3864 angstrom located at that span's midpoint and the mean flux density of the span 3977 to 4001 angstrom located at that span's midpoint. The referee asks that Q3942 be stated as 3.7 angstrom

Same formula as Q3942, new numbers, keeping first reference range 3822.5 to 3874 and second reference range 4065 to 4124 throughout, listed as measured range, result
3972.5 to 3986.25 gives 0.56 angstrom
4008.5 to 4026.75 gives -4.77 angstrom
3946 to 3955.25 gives -0.32 angstrom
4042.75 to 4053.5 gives -1.51 angstrom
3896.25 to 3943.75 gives 1.80 angstrom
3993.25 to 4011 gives -4.71 angstrom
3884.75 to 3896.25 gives -0.91 angstrom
